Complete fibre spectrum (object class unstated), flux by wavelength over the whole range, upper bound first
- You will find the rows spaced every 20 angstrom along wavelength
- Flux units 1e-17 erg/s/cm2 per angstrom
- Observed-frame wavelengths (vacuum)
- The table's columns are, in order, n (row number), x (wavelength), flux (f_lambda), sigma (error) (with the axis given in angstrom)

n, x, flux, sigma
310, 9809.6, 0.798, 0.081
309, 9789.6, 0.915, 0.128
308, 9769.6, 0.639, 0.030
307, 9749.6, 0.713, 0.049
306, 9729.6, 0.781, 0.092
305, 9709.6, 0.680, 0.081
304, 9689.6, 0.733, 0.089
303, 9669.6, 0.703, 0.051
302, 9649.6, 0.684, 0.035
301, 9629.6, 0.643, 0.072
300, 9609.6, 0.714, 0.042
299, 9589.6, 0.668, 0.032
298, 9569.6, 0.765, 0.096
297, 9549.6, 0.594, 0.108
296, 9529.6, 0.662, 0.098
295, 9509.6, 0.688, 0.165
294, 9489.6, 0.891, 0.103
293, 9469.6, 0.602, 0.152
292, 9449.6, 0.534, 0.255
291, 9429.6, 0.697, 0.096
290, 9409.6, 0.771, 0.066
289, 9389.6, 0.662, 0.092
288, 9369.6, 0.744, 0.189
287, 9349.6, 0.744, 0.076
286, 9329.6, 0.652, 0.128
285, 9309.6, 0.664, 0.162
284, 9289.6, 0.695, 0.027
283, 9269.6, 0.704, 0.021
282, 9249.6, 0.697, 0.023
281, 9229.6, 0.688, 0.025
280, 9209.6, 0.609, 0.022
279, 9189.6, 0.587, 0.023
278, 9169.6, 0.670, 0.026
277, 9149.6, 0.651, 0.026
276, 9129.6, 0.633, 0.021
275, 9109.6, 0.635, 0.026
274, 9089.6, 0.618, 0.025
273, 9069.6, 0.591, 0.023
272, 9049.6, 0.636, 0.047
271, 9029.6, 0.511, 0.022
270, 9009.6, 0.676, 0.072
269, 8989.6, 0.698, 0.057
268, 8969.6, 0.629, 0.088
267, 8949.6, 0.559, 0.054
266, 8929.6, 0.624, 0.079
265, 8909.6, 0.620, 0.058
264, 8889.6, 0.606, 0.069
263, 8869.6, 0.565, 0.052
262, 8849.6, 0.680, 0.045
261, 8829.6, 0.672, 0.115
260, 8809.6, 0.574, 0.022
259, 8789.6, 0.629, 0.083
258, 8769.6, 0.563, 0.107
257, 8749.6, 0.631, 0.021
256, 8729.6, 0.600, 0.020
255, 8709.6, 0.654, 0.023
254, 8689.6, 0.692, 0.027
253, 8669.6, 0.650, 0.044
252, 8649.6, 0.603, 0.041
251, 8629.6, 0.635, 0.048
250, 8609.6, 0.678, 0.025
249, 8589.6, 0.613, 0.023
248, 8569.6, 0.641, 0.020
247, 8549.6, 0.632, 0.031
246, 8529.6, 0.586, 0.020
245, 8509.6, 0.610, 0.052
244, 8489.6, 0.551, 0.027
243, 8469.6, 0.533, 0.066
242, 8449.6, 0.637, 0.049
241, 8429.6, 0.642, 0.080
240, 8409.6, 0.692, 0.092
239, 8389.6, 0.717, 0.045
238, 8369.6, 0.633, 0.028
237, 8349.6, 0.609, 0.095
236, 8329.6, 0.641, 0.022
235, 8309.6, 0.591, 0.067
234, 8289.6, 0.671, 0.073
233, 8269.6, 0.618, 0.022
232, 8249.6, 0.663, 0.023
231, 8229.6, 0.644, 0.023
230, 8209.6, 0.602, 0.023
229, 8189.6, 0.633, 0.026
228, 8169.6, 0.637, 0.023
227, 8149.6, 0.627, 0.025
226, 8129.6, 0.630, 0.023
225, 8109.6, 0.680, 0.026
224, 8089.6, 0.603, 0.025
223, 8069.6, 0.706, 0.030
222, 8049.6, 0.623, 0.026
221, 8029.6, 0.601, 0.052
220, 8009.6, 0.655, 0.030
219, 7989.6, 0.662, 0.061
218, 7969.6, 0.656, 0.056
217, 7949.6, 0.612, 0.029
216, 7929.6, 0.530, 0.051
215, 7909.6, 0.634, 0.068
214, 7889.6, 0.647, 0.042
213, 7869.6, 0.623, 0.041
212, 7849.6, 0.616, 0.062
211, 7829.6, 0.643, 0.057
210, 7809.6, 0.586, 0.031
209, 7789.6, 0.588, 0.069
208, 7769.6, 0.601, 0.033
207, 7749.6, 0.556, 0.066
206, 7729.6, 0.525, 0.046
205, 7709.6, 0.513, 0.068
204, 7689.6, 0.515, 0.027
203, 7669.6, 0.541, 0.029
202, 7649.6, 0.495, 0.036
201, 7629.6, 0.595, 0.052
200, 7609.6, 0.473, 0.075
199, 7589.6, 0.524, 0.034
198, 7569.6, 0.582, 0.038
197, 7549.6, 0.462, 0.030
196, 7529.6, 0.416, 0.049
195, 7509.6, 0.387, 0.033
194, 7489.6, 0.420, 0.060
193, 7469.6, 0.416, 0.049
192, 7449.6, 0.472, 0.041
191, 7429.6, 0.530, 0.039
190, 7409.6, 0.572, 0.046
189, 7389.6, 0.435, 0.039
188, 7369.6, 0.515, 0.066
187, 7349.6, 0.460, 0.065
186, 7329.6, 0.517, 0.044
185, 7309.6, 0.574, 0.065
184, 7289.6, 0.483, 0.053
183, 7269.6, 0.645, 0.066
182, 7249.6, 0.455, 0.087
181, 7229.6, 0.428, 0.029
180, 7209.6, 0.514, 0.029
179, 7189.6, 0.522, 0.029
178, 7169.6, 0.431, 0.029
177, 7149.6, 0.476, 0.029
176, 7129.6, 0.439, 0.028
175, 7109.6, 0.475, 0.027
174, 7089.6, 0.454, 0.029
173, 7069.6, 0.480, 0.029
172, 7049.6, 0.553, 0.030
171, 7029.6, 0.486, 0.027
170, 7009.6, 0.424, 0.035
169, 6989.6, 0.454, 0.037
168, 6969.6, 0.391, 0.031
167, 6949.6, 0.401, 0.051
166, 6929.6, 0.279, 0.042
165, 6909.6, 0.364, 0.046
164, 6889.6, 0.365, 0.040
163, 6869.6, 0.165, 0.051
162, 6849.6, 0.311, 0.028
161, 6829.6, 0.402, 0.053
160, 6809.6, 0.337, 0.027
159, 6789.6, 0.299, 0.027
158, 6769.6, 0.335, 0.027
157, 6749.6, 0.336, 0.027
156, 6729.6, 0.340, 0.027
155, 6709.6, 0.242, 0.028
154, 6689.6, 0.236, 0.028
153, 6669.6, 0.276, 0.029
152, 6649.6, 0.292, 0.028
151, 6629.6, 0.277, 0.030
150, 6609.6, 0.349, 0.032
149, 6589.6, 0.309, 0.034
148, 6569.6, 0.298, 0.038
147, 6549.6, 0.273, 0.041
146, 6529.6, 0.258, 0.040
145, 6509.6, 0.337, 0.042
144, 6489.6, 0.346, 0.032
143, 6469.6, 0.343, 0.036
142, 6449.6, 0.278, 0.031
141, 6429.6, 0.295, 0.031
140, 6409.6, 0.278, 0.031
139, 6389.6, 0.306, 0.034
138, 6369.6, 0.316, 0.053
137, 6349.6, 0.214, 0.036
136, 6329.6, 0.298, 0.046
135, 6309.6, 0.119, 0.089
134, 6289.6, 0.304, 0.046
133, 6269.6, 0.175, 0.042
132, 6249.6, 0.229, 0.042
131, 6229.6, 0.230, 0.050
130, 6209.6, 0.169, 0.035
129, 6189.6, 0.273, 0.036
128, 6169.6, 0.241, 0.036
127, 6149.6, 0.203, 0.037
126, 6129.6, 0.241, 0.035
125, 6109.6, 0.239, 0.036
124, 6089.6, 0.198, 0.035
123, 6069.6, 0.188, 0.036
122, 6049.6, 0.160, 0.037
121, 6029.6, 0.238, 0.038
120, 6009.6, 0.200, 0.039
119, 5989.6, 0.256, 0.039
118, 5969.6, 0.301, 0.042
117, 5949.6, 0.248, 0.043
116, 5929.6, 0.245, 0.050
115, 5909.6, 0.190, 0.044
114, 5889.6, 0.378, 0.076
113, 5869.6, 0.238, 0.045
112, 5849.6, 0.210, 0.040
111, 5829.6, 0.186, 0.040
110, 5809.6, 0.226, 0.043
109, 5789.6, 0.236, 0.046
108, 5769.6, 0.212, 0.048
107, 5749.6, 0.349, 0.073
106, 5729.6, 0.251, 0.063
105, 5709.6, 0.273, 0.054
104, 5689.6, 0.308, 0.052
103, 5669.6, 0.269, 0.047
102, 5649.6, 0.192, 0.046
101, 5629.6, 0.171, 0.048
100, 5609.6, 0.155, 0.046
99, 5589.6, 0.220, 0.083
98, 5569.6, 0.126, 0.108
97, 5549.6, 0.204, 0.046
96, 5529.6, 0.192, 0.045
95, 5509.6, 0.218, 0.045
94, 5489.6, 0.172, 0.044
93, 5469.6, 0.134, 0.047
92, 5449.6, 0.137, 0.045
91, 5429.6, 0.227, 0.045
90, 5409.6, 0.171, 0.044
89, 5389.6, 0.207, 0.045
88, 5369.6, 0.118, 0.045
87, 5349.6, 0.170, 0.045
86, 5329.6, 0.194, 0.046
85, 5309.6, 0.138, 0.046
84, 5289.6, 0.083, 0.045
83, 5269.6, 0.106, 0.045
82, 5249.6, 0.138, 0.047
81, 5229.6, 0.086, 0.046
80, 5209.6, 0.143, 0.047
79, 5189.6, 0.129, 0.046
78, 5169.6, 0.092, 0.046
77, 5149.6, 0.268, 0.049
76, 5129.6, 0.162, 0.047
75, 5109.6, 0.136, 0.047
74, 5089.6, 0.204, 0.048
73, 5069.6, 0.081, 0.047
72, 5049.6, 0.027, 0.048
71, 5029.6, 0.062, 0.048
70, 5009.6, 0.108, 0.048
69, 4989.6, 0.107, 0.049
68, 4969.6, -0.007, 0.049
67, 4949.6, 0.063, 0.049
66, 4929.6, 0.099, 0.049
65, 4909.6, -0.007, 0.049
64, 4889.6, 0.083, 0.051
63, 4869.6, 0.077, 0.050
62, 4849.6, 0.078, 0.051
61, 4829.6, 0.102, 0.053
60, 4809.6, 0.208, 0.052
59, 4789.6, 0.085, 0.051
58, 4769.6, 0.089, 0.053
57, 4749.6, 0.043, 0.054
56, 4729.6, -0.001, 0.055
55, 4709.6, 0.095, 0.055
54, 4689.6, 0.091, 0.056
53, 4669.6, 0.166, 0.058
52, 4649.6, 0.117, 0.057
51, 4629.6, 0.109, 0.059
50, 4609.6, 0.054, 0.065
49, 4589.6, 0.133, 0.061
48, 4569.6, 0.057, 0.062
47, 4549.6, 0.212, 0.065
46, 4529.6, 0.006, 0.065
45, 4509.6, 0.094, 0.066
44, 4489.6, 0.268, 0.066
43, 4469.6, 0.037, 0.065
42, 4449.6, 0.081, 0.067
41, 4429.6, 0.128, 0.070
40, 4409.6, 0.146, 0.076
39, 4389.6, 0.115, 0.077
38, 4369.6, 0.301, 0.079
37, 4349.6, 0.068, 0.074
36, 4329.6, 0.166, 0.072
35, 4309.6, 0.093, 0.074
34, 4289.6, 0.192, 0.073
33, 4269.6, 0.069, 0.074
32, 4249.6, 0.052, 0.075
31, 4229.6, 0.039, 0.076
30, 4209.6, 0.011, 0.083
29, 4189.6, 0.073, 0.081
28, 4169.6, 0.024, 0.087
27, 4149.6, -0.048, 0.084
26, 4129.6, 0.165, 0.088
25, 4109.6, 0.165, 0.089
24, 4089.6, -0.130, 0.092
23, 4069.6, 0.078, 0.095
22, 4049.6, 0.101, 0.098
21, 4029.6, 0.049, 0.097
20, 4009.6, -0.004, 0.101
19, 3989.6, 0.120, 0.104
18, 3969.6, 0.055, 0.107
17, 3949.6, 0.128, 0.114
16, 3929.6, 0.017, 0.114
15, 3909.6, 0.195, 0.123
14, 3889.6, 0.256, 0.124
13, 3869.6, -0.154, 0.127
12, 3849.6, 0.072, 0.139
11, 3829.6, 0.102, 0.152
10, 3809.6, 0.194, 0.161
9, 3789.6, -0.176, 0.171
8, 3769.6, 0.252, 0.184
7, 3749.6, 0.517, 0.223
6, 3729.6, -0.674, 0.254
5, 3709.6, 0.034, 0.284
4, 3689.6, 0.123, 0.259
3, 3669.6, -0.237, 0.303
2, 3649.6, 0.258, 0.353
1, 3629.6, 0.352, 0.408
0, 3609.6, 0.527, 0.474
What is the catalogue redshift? 0.746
